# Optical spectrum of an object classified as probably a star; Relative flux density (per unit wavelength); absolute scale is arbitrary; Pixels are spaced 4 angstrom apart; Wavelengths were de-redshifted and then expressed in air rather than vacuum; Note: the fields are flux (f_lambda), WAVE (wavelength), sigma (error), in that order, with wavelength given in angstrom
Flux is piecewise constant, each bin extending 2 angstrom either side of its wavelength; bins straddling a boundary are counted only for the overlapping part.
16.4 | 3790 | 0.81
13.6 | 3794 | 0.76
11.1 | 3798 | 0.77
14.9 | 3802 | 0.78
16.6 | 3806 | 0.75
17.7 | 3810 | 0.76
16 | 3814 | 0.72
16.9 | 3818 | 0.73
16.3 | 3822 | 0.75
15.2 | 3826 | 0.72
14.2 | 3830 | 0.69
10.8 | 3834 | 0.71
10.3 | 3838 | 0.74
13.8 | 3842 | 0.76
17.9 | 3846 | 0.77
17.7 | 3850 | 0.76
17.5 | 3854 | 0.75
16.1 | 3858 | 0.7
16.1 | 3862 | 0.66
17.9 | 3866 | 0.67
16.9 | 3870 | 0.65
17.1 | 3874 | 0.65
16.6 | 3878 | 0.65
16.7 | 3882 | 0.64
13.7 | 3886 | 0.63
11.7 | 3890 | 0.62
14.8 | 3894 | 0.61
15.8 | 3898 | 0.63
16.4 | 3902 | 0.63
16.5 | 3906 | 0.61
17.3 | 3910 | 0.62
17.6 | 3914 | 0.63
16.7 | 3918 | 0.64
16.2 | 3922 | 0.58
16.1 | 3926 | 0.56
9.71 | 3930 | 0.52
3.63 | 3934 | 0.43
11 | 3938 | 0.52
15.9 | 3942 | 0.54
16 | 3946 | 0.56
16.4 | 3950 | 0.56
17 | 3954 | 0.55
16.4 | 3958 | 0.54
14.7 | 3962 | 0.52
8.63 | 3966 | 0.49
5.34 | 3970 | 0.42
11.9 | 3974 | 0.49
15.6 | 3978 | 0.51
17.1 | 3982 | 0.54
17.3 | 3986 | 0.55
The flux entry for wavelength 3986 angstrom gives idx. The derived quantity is 17.3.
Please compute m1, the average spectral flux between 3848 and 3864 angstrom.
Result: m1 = 16.9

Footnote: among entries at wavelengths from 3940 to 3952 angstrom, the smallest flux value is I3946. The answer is 15.9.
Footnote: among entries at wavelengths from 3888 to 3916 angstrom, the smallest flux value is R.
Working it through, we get 11.7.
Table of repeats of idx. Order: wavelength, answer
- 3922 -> 16.2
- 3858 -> 16.1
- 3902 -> 16.4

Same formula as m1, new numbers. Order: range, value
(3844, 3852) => 17.8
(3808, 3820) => 16.9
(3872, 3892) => 15.2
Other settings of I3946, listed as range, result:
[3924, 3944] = 3.63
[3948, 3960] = 16.4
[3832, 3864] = 10.3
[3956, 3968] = 8.63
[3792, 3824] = 11.1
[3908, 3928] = 16.1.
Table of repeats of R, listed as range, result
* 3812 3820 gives 16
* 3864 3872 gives 16.9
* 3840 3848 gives 13.8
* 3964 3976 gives 5.34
